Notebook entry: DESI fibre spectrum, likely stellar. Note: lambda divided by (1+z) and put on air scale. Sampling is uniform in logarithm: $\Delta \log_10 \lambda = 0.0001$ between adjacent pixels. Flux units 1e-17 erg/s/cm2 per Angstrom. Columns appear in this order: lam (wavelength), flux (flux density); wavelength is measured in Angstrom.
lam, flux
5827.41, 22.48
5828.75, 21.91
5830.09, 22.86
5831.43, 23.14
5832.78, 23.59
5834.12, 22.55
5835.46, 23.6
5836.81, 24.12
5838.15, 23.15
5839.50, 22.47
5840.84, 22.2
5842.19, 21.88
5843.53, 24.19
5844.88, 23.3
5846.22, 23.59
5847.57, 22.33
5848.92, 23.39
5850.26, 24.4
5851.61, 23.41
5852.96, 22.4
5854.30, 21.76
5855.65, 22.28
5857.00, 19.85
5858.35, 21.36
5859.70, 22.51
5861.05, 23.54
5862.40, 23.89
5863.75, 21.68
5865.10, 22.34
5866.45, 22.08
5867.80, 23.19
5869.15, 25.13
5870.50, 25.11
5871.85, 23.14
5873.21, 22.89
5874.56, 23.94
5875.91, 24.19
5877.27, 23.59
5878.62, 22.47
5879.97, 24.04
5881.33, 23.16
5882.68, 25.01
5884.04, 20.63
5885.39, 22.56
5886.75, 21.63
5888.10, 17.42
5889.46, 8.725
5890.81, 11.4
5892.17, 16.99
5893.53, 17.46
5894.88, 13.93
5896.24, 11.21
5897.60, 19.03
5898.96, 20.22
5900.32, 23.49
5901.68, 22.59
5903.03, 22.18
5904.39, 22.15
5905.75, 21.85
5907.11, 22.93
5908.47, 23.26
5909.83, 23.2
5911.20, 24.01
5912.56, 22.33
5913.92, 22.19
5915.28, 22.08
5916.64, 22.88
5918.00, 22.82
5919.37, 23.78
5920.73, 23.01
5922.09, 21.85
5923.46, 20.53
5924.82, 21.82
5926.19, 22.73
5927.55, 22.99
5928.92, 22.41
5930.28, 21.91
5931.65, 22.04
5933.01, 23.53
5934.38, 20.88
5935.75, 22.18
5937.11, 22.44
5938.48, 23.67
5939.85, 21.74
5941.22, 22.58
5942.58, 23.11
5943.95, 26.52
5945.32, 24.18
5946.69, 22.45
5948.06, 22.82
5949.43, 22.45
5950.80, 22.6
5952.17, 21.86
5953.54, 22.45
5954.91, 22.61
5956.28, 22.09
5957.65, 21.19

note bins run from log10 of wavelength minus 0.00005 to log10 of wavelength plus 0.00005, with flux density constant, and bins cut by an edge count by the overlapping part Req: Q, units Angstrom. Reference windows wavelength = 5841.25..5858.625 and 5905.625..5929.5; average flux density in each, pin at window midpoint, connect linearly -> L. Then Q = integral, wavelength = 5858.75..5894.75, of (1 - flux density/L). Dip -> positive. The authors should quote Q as 2.0 Angstrom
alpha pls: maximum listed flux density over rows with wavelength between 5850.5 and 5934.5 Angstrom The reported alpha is 25.13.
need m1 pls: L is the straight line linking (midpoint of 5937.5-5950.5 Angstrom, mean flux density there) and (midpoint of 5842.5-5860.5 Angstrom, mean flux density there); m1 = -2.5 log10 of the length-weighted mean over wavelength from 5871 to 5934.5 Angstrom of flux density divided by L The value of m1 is 0.08 mag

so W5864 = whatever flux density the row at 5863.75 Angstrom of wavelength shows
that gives 21.68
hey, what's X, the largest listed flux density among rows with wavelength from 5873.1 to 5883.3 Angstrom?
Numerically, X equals 25.01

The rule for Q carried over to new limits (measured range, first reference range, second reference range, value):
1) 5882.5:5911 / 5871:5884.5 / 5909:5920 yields 4.6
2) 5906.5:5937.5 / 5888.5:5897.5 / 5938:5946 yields -4.9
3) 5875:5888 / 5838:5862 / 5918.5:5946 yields -0.1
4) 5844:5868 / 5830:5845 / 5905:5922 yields 0.4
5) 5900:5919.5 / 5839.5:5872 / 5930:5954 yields 0.1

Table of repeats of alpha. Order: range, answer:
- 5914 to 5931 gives 23.78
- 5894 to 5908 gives 23.49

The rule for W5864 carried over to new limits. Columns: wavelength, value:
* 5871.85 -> 23.14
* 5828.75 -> 21.91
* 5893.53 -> 17.46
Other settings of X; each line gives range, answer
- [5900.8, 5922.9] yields 24.01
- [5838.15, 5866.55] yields 24.4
